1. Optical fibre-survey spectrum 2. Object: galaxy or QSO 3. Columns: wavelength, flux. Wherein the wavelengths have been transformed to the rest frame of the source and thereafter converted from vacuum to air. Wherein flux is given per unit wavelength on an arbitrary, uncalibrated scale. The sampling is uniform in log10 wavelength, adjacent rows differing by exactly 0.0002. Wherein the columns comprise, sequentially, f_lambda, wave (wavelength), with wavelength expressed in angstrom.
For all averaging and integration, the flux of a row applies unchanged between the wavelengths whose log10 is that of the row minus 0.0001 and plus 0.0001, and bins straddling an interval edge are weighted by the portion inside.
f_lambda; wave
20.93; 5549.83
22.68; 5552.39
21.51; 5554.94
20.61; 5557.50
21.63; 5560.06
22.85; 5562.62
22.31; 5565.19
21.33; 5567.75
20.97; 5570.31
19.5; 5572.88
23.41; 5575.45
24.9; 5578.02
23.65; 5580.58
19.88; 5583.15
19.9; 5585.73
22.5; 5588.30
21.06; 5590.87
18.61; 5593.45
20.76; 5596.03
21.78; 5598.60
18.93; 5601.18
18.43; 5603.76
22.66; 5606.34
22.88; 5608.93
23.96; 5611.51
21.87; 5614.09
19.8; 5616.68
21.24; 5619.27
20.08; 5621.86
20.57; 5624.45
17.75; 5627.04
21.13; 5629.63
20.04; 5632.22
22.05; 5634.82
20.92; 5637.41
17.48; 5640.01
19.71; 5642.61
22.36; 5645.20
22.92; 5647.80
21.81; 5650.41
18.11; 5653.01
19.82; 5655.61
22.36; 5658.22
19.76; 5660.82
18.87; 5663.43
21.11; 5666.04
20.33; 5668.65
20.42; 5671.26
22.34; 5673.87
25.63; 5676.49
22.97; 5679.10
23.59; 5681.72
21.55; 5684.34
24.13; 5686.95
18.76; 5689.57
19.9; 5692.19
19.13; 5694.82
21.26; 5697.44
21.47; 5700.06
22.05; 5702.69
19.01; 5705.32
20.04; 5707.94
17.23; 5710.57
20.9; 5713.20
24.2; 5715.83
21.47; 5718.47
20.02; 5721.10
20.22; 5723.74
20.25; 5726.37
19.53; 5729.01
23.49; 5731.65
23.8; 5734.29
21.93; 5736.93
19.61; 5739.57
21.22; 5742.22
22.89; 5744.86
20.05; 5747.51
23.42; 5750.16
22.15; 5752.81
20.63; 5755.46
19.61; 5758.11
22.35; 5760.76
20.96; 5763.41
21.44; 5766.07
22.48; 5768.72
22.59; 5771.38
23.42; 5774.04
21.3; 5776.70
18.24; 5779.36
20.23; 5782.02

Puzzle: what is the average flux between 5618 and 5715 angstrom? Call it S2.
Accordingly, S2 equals 20.8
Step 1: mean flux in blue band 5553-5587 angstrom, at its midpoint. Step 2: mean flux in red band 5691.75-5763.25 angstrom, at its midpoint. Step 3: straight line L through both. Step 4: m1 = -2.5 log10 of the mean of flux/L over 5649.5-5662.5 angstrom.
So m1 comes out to 0.06 mag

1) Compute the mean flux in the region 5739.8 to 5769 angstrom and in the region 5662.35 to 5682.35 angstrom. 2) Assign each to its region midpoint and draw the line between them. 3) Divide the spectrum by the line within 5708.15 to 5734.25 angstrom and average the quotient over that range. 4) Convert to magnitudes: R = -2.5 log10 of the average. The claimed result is 0.04 mag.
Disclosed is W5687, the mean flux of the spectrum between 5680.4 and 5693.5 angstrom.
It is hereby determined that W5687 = 21.6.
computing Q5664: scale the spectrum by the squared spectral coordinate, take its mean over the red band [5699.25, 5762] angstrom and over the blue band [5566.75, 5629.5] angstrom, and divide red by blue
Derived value 1.05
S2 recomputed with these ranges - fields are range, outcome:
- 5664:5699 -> 21.6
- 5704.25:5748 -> 21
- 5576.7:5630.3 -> 21.1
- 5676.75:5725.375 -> 21.1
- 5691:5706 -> 20.5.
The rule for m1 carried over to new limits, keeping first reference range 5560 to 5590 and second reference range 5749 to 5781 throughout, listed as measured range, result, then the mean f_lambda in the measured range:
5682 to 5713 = 0.058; 20.5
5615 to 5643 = 0.088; 20.1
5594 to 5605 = 0.102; 19.9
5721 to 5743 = 0.021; 21.2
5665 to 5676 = 0.017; 21.4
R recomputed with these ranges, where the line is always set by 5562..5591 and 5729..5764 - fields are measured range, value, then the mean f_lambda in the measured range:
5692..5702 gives 0.06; 20.6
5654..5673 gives 0.07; 20.4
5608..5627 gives 0.03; 21.2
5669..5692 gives -0.02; 22.2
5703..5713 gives 0.12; 19.3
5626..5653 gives 0.06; 20.5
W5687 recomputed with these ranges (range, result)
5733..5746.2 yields 21.9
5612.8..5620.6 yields 20.9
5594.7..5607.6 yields 20.5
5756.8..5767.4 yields 21.1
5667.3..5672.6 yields 20.4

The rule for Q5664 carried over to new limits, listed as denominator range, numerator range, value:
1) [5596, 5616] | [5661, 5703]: 1.03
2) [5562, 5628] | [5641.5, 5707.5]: 1.03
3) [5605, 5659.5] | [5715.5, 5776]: 1.07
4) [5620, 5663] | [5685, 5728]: 1.03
